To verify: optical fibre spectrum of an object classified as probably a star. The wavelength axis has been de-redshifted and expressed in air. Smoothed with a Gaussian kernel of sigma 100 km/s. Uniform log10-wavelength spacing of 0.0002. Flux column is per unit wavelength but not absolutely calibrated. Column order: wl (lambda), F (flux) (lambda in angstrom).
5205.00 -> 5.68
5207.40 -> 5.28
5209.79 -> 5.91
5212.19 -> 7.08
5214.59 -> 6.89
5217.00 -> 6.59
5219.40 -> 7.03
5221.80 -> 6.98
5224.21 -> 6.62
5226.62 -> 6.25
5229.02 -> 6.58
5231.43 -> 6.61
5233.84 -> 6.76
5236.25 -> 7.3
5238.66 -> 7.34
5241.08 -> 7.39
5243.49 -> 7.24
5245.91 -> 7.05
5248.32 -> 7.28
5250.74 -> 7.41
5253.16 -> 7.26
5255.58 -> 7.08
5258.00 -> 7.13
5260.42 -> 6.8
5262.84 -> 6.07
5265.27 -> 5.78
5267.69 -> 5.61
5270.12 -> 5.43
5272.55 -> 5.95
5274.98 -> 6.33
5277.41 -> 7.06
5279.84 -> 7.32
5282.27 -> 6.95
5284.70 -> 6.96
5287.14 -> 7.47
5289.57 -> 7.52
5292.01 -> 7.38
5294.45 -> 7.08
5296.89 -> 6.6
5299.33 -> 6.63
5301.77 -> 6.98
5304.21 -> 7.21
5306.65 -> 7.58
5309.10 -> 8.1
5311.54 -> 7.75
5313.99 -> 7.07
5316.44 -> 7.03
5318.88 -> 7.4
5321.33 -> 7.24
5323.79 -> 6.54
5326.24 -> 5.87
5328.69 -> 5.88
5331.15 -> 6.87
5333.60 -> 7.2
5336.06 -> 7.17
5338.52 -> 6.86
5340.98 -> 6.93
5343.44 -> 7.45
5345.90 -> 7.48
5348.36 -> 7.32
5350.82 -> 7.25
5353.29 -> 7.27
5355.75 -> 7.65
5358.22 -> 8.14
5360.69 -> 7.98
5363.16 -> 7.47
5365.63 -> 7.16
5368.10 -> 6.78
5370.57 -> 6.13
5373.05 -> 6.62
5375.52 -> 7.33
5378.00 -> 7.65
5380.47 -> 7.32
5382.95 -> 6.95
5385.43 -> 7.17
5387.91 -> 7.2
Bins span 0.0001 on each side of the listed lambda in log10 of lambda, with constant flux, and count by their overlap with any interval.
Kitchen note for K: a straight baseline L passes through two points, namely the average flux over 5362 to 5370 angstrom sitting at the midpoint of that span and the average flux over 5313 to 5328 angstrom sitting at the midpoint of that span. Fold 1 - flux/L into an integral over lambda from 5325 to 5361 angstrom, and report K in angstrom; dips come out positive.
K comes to -1.0 angstrom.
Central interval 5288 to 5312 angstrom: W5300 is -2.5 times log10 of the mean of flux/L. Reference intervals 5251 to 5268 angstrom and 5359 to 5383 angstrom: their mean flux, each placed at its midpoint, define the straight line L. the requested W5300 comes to -0.07 mag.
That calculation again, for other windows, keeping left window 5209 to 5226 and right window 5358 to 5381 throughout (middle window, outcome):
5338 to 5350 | -0.015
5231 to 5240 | -0.040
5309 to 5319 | -0.056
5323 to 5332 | 0.135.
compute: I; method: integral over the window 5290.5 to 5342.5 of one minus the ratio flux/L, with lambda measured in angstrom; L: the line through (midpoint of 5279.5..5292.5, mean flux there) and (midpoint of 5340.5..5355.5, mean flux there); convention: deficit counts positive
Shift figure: 1.9 angstrom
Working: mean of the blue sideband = 7.26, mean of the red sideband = 7.33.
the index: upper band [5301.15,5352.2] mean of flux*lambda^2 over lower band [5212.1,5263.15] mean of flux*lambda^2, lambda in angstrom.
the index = 1.1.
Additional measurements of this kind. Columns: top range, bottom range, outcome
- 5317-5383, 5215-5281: 1.10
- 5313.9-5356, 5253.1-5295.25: 1.07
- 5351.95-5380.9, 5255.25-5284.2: 1.17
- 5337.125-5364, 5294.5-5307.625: 1.08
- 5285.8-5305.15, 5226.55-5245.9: 1.04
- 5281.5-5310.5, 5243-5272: 1.10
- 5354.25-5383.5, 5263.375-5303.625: 1.12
